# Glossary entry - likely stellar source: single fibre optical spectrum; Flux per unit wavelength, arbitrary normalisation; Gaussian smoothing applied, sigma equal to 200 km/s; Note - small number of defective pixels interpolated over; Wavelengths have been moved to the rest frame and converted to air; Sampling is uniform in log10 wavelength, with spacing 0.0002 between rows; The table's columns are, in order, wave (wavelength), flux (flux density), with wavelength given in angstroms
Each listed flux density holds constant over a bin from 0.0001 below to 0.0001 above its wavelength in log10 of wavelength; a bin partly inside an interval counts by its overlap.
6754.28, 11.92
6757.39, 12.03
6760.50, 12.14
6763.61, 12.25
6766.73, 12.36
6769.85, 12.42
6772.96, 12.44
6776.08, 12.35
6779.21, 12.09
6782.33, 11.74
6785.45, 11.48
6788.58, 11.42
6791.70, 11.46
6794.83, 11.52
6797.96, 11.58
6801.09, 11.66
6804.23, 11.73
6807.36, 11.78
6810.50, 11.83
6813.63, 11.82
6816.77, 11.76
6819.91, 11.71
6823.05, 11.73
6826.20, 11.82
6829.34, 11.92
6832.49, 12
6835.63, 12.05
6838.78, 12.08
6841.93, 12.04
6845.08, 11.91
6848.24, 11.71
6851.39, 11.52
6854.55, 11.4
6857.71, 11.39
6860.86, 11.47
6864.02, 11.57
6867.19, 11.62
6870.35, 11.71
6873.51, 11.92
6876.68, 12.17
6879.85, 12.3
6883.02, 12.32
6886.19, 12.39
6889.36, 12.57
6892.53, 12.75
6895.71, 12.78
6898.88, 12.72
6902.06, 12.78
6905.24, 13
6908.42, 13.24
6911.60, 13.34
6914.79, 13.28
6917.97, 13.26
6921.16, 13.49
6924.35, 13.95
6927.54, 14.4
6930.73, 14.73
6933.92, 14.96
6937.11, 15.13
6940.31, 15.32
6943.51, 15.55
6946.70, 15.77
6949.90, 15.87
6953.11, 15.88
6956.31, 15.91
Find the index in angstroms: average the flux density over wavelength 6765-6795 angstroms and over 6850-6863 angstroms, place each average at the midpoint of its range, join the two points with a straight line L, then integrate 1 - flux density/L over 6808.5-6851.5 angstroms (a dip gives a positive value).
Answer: -0.9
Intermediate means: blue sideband 11.9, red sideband 11.5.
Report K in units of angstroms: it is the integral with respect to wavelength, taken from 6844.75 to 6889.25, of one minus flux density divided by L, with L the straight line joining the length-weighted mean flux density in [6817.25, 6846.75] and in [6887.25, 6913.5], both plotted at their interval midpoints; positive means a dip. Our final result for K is 2.1 angstroms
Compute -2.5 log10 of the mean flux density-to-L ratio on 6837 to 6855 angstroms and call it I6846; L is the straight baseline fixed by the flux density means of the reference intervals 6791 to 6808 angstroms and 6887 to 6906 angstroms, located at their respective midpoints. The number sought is 0.03 mag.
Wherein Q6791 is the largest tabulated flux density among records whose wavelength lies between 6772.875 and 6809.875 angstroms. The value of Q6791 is 12.44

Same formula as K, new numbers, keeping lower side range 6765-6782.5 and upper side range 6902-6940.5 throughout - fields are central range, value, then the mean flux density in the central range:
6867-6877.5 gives 1.2 angstroms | 11.9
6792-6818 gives 1.9 angstroms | 11.7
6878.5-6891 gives 1.0 angstroms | 12.4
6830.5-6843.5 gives 0.9 angstroms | 12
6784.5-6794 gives 0.8 angstroms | 11.5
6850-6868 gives 2.4 angstroms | 11.5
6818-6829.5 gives 0.9 angstroms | 11.8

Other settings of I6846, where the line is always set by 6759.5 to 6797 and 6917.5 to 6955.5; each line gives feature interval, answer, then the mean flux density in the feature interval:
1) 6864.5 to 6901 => 0.136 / 12.3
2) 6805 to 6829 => 0.080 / 11.8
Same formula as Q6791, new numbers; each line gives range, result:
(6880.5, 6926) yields 13.95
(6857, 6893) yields 12.75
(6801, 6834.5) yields 12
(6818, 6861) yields 12.08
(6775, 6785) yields 12.35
